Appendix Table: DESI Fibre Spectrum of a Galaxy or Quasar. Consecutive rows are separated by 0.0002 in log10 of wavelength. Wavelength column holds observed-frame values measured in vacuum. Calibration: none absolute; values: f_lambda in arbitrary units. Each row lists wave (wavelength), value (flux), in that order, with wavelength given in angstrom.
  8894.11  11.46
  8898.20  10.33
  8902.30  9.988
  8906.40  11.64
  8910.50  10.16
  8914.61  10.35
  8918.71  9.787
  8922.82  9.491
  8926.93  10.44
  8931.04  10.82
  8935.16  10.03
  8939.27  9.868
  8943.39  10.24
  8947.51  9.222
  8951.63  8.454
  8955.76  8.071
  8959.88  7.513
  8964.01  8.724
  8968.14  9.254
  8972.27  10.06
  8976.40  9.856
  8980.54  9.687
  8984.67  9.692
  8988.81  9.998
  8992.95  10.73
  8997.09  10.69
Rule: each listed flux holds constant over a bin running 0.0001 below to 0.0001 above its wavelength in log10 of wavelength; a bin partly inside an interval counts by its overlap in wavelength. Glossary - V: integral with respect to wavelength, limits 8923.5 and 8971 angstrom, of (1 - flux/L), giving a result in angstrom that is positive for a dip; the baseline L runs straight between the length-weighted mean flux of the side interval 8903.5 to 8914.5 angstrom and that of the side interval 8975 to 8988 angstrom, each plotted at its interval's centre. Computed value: 4.1 angstrom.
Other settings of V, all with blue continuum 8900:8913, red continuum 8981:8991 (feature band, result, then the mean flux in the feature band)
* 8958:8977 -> 1.8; 9.04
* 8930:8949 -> 0.5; 10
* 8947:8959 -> 2.1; 8.39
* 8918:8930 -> 0.5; 10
